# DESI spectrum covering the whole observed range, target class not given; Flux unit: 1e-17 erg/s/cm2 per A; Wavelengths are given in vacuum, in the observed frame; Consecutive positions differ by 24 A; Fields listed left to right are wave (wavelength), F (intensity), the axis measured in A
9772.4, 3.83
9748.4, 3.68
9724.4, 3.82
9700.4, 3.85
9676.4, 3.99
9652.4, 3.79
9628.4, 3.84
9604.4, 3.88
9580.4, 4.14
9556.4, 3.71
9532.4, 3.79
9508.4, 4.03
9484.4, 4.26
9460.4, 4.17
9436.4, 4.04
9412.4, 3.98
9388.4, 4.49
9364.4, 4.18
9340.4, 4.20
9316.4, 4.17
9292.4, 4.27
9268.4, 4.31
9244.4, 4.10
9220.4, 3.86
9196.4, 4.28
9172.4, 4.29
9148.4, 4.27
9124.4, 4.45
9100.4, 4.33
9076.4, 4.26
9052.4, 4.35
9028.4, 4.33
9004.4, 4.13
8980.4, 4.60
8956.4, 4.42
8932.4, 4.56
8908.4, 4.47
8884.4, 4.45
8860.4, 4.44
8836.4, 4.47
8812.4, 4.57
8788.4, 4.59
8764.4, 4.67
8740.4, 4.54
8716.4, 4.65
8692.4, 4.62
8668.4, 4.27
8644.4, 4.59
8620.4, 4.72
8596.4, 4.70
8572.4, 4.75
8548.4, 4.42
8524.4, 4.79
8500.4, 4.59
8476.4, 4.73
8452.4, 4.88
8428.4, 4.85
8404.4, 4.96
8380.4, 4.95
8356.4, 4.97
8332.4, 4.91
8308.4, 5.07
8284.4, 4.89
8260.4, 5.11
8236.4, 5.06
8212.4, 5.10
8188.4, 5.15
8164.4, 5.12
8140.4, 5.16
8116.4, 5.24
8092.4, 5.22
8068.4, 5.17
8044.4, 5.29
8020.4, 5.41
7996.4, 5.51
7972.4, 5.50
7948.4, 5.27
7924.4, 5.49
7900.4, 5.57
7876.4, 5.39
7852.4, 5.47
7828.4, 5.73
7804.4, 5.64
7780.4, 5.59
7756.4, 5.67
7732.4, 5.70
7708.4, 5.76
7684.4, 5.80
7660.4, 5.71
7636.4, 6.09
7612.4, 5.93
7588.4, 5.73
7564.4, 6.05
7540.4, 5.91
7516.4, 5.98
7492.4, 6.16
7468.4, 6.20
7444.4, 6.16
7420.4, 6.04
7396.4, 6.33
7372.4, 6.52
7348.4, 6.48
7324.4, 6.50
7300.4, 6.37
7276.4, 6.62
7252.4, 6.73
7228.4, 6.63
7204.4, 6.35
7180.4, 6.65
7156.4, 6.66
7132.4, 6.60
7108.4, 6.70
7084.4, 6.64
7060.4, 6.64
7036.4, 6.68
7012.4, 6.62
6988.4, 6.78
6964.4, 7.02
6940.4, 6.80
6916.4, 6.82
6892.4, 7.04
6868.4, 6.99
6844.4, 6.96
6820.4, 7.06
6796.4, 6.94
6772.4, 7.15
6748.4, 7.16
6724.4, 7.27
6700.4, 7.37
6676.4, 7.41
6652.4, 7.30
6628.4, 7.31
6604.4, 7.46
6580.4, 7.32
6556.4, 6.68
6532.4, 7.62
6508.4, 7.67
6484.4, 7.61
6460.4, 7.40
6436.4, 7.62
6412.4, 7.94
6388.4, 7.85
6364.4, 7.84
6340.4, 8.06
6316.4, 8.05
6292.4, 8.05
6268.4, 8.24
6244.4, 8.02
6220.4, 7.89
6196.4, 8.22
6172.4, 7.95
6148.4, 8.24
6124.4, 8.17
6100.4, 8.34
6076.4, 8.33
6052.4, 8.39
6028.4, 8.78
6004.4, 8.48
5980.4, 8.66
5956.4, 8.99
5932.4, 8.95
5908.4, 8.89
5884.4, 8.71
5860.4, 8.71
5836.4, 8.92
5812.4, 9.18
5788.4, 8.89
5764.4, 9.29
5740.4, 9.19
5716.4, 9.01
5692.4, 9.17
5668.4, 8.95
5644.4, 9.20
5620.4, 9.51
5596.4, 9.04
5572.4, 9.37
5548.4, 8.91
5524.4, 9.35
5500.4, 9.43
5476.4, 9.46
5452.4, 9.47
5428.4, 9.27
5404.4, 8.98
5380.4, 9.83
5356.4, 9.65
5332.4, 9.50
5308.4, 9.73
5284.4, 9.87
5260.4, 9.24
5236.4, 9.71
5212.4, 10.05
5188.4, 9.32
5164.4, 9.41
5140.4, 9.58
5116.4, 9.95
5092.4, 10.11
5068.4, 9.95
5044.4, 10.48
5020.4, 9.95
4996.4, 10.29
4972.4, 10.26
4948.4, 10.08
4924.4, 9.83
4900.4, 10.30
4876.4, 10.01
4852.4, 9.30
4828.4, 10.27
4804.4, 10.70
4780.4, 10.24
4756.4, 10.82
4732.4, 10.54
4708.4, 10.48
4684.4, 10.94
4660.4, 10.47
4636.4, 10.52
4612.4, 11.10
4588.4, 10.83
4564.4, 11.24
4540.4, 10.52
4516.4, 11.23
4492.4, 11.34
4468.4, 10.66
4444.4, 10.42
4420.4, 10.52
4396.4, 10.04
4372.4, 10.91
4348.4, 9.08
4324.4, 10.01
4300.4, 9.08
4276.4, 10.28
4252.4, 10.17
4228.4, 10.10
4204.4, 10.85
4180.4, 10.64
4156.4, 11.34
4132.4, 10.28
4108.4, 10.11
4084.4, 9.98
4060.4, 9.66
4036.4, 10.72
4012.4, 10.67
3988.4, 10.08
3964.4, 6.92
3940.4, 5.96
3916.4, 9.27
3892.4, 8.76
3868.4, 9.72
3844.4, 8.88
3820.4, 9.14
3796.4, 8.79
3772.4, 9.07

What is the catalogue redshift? 0.00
